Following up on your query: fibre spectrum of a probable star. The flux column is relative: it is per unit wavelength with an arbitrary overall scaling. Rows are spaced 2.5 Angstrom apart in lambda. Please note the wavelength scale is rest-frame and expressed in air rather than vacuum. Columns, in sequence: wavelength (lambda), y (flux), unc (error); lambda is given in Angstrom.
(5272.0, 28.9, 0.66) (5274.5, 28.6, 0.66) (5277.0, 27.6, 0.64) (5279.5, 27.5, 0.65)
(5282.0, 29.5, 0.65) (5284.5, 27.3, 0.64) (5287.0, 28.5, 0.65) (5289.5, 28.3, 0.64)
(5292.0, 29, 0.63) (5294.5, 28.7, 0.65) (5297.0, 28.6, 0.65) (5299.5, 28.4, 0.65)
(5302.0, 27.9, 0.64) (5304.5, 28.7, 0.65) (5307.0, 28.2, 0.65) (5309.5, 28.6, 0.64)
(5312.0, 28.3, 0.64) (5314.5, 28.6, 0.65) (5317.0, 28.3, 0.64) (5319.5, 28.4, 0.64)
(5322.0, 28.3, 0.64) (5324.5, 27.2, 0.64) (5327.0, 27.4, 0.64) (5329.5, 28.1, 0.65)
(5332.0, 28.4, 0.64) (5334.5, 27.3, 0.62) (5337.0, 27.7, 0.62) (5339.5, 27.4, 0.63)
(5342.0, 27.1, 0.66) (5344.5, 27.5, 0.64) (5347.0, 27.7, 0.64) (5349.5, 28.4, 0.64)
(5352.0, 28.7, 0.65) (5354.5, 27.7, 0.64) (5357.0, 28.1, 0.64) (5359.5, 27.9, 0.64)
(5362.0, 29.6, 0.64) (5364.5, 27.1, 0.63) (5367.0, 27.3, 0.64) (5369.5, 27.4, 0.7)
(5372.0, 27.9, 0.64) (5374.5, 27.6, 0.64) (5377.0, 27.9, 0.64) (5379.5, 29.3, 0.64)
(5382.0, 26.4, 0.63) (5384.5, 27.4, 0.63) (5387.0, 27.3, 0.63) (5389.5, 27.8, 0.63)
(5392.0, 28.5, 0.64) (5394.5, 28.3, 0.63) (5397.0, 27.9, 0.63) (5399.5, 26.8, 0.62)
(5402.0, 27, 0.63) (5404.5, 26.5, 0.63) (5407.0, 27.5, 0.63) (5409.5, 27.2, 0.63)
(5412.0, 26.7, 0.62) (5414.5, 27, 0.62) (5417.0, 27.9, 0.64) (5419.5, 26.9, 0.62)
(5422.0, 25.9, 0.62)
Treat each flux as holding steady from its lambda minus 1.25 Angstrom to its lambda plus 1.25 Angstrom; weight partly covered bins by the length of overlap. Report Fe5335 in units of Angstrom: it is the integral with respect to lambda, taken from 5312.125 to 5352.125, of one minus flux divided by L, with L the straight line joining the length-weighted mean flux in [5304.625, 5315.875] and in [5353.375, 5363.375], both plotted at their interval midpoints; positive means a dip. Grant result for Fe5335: 0.7 Angstrom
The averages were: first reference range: 28.5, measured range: 27.9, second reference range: 28.3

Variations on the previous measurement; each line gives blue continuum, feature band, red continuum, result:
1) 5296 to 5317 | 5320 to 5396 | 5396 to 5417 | -0.25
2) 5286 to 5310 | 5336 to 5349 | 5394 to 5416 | 0.19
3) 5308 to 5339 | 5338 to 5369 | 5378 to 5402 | 0.03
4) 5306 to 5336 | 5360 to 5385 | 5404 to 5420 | -0.23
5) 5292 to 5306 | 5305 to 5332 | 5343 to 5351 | 0.08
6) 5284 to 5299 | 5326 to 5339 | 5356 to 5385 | 0.17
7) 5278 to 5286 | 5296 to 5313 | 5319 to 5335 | -0.24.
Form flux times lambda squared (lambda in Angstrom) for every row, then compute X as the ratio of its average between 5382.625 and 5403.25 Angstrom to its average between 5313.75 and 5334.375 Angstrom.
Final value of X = 1.01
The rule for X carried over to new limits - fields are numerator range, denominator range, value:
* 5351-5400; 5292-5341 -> 1.01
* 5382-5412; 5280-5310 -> 1.00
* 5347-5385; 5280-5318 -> 1.01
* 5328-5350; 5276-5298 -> 1.00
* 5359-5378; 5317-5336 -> 1.01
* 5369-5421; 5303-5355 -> 1.01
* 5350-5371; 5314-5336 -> 1.01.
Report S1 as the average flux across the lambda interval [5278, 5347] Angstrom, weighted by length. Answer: 28.1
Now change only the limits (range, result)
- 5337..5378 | 27.8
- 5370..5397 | 27.8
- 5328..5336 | 27.9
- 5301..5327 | 28.2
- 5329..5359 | 27.8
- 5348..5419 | 27.7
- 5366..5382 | 27.8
